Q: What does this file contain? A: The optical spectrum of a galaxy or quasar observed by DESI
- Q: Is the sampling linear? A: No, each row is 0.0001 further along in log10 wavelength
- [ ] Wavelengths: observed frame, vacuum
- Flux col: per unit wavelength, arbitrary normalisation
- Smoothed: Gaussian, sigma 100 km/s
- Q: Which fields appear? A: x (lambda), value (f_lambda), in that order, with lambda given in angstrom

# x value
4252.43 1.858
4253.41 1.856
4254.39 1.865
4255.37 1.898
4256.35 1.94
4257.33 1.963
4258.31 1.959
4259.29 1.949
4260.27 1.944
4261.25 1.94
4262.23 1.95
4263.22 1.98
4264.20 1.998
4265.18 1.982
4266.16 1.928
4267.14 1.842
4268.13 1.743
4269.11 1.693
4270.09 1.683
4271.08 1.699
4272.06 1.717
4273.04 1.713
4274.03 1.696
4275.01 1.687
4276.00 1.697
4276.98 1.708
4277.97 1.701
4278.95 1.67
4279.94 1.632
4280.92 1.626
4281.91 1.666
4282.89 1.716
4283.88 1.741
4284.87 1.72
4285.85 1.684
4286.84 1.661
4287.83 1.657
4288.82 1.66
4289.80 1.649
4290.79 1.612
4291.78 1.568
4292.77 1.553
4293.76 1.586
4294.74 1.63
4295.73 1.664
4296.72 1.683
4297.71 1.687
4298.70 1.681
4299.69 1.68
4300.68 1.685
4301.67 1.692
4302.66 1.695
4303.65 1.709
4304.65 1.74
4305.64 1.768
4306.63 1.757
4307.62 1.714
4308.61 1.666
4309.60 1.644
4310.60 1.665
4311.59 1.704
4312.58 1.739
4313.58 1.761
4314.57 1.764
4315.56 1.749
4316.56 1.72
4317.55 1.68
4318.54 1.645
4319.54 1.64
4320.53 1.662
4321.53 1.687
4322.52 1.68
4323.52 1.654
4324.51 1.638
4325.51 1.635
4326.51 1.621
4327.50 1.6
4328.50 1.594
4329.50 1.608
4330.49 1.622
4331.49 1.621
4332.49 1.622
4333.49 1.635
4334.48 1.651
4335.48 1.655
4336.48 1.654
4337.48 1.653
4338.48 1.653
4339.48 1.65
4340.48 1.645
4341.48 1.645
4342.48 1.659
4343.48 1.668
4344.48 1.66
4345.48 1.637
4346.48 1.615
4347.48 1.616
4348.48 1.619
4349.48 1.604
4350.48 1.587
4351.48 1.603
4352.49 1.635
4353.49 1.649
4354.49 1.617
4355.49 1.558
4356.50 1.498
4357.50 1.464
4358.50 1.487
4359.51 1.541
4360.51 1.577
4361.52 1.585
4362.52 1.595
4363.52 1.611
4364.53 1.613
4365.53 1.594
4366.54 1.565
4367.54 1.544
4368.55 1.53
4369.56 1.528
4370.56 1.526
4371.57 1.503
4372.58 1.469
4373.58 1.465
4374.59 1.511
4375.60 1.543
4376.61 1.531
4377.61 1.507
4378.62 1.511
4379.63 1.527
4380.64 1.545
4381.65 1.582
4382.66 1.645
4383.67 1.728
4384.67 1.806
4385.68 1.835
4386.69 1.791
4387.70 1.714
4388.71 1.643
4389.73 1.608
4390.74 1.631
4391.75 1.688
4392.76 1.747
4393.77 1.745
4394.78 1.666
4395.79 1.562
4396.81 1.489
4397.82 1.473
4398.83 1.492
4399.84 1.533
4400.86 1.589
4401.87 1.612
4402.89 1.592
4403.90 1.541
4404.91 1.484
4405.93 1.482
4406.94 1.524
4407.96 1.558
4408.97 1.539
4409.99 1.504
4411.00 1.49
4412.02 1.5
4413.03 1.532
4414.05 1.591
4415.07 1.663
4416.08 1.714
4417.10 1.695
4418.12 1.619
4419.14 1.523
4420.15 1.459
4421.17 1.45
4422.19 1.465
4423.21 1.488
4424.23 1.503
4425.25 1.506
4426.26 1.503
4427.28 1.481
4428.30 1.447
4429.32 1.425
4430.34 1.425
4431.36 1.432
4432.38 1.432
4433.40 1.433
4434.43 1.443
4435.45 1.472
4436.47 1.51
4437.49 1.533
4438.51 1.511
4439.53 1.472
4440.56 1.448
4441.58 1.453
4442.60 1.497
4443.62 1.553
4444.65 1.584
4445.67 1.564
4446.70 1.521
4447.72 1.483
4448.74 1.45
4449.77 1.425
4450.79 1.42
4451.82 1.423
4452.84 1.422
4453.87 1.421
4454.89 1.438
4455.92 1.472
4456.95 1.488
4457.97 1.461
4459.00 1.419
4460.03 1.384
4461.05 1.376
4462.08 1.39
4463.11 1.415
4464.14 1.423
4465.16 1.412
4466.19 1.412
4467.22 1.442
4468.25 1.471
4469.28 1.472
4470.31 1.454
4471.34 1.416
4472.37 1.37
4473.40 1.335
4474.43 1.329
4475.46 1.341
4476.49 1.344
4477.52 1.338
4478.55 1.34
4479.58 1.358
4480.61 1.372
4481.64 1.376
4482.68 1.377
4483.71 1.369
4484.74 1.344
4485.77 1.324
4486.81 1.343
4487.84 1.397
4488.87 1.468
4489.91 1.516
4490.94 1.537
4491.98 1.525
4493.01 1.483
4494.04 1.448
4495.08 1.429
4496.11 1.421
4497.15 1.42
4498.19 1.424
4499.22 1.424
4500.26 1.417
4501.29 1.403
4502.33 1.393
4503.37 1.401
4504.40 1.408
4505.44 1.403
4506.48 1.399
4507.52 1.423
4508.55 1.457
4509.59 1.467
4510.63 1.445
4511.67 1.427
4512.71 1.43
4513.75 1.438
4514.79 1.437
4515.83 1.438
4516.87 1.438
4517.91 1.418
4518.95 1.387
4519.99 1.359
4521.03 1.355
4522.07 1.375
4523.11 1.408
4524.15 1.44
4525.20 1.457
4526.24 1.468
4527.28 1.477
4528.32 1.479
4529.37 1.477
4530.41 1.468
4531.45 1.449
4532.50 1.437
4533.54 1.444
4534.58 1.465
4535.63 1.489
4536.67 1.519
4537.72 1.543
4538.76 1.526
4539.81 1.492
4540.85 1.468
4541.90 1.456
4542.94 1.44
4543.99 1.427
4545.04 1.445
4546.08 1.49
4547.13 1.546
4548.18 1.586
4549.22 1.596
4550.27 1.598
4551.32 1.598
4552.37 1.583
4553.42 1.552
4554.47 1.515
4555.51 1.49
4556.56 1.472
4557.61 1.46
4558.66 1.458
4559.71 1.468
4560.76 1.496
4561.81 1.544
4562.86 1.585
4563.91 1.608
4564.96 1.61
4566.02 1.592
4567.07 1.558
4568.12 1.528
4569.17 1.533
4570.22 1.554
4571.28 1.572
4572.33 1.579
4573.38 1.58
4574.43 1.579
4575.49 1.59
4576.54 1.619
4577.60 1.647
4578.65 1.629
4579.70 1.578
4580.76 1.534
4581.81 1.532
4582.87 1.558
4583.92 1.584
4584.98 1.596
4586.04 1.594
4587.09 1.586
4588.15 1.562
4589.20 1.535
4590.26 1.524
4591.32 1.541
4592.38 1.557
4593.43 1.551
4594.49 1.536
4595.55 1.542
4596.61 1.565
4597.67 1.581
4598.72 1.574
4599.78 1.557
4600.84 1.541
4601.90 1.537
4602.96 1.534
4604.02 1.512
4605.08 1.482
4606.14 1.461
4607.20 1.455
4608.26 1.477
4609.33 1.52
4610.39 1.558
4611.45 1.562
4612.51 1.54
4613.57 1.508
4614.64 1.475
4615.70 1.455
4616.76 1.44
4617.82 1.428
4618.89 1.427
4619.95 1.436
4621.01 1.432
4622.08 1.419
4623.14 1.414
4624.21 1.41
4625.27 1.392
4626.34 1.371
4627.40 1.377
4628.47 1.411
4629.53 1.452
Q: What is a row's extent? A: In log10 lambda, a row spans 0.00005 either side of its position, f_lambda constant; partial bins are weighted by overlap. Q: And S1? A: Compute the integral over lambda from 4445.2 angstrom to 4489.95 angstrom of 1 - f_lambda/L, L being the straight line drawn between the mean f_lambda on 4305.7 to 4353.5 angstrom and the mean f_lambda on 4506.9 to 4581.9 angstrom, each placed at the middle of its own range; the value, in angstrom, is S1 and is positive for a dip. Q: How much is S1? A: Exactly 4.2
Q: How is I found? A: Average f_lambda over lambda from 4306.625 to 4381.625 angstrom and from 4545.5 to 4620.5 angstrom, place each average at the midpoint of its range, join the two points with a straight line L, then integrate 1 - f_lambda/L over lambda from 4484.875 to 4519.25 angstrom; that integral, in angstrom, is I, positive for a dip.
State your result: 3.0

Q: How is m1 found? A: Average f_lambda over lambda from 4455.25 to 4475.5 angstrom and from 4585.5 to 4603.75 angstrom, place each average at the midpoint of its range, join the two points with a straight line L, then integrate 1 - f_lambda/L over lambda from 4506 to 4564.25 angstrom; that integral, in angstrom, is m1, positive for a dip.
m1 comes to 0.6 angstrom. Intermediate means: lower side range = 1.42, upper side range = 1.55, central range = 1.48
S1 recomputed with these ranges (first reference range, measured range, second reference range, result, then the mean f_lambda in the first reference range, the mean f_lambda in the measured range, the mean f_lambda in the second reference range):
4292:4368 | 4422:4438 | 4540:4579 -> 1.3 angstrom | 1.64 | 1.47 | 1.54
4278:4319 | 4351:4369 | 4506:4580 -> 0.7 angstrom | 1.68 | 1.57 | 1.5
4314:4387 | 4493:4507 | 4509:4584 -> 1.0 angstrom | 1.61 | 1.42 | 1.5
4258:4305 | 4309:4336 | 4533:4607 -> 0.7 angstrom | 1.73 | 1.66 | 1.54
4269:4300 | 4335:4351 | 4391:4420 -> -0.1 angstrom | 1.67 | 1.64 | 1.58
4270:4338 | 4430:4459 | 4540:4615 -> 2.4 angstrom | 1.67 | 1.47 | 1.54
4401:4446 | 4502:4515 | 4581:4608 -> 0.9 angstrom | 1.52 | 1.43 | 1.54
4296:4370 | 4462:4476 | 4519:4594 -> 1.4 angstrom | 1.64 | 1.41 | 1.52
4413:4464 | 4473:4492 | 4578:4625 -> 1.4 angstrom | 1.48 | 1.38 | 1.52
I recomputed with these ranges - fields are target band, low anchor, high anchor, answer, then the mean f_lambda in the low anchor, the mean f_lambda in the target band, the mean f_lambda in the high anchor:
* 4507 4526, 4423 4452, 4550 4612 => 1.18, 1.48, 1.42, 1.55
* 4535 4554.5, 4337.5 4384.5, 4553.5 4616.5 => 0.39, 1.58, 1.52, 1.54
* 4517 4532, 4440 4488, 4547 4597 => 0.67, 1.42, 1.43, 1.56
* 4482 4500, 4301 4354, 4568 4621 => 1.82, 1.66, 1.43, 1.54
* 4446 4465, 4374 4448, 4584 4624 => 1.32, 1.55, 1.44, 1.51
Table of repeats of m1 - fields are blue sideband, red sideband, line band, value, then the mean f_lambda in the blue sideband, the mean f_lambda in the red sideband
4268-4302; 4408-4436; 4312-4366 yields -0.77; 1.67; 1.51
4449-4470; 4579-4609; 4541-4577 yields -0.58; 1.43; 1.54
